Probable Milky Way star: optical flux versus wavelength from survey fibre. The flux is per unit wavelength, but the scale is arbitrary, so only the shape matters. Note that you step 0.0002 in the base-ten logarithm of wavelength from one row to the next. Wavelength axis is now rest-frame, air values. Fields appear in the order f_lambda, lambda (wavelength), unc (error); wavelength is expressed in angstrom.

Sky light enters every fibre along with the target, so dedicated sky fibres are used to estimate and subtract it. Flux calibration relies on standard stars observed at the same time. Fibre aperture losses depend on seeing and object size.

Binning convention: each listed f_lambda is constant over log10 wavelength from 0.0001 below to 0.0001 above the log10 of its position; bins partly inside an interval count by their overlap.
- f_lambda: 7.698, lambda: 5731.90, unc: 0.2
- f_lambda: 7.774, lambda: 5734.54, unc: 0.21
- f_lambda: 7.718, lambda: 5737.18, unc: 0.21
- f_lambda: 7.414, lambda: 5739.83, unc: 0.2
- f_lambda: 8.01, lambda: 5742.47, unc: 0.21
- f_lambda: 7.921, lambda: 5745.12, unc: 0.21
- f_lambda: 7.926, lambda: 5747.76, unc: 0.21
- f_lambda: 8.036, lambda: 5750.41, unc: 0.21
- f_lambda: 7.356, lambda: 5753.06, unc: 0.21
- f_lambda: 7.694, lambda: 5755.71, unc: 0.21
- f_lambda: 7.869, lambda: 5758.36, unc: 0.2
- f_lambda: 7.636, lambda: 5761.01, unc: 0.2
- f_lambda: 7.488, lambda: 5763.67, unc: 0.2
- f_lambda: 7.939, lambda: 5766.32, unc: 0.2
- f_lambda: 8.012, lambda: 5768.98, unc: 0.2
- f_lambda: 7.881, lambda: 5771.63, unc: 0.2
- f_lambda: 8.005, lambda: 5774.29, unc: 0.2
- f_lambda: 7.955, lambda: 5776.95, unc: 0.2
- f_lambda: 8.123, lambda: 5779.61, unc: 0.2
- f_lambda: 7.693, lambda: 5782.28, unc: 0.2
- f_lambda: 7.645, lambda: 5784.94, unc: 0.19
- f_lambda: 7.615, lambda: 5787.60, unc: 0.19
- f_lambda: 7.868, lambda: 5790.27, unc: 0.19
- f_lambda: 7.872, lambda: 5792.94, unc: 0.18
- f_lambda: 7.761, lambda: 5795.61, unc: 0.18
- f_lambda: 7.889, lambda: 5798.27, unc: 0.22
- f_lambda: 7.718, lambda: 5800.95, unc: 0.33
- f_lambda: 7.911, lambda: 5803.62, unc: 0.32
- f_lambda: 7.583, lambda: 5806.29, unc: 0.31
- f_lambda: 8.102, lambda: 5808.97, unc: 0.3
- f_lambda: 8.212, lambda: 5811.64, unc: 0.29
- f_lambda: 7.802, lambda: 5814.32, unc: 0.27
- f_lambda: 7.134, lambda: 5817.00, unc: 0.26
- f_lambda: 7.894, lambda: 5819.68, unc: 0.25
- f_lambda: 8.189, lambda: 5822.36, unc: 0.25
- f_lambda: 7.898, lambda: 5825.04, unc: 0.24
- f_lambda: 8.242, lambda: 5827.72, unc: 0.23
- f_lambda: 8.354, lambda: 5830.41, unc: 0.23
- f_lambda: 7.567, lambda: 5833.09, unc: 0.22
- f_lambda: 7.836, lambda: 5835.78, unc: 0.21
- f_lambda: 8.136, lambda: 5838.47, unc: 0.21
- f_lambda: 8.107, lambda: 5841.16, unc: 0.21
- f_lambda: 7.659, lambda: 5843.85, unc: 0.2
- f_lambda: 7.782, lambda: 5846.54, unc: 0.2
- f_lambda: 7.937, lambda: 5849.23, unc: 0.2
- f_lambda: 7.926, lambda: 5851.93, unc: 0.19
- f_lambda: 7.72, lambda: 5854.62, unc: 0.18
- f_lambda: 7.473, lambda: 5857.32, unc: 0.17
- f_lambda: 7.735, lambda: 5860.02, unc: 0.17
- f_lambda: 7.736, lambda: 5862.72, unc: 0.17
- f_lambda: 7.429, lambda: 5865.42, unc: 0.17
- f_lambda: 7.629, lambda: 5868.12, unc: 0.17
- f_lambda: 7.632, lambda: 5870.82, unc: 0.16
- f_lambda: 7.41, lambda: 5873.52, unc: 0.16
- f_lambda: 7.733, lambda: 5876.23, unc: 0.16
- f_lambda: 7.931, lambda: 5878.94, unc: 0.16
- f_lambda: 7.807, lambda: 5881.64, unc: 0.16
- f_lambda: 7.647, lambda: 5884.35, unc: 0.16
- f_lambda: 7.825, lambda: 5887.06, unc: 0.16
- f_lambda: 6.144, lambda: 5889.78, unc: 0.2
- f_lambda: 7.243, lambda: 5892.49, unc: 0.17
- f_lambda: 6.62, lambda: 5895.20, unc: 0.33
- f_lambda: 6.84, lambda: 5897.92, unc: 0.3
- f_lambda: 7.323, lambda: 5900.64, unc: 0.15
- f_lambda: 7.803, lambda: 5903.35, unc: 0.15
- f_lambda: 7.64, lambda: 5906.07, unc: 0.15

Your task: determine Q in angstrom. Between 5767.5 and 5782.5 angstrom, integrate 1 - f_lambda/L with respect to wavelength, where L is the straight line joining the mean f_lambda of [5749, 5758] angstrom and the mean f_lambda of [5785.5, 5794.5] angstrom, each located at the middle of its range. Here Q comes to -0.4 angstrom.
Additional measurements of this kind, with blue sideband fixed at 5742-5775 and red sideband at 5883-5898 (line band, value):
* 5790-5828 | -1.7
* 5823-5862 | -2.9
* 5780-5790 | -0.1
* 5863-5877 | -0.8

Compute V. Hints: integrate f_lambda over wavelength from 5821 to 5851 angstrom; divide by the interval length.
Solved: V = 7.97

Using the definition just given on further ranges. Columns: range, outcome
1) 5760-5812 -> 7.84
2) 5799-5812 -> 7.88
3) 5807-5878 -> 7.82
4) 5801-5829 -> 7.89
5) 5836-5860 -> 7.84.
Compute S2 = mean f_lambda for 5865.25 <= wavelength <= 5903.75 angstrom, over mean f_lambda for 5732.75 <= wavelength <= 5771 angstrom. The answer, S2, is 0.95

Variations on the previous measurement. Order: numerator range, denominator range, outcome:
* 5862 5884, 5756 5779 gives 0.98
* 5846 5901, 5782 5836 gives 0.96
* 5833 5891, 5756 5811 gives 0.98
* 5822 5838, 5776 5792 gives 1.03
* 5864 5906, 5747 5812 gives 0.95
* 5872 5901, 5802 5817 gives 0.93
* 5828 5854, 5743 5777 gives 1.01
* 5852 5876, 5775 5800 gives 0.97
